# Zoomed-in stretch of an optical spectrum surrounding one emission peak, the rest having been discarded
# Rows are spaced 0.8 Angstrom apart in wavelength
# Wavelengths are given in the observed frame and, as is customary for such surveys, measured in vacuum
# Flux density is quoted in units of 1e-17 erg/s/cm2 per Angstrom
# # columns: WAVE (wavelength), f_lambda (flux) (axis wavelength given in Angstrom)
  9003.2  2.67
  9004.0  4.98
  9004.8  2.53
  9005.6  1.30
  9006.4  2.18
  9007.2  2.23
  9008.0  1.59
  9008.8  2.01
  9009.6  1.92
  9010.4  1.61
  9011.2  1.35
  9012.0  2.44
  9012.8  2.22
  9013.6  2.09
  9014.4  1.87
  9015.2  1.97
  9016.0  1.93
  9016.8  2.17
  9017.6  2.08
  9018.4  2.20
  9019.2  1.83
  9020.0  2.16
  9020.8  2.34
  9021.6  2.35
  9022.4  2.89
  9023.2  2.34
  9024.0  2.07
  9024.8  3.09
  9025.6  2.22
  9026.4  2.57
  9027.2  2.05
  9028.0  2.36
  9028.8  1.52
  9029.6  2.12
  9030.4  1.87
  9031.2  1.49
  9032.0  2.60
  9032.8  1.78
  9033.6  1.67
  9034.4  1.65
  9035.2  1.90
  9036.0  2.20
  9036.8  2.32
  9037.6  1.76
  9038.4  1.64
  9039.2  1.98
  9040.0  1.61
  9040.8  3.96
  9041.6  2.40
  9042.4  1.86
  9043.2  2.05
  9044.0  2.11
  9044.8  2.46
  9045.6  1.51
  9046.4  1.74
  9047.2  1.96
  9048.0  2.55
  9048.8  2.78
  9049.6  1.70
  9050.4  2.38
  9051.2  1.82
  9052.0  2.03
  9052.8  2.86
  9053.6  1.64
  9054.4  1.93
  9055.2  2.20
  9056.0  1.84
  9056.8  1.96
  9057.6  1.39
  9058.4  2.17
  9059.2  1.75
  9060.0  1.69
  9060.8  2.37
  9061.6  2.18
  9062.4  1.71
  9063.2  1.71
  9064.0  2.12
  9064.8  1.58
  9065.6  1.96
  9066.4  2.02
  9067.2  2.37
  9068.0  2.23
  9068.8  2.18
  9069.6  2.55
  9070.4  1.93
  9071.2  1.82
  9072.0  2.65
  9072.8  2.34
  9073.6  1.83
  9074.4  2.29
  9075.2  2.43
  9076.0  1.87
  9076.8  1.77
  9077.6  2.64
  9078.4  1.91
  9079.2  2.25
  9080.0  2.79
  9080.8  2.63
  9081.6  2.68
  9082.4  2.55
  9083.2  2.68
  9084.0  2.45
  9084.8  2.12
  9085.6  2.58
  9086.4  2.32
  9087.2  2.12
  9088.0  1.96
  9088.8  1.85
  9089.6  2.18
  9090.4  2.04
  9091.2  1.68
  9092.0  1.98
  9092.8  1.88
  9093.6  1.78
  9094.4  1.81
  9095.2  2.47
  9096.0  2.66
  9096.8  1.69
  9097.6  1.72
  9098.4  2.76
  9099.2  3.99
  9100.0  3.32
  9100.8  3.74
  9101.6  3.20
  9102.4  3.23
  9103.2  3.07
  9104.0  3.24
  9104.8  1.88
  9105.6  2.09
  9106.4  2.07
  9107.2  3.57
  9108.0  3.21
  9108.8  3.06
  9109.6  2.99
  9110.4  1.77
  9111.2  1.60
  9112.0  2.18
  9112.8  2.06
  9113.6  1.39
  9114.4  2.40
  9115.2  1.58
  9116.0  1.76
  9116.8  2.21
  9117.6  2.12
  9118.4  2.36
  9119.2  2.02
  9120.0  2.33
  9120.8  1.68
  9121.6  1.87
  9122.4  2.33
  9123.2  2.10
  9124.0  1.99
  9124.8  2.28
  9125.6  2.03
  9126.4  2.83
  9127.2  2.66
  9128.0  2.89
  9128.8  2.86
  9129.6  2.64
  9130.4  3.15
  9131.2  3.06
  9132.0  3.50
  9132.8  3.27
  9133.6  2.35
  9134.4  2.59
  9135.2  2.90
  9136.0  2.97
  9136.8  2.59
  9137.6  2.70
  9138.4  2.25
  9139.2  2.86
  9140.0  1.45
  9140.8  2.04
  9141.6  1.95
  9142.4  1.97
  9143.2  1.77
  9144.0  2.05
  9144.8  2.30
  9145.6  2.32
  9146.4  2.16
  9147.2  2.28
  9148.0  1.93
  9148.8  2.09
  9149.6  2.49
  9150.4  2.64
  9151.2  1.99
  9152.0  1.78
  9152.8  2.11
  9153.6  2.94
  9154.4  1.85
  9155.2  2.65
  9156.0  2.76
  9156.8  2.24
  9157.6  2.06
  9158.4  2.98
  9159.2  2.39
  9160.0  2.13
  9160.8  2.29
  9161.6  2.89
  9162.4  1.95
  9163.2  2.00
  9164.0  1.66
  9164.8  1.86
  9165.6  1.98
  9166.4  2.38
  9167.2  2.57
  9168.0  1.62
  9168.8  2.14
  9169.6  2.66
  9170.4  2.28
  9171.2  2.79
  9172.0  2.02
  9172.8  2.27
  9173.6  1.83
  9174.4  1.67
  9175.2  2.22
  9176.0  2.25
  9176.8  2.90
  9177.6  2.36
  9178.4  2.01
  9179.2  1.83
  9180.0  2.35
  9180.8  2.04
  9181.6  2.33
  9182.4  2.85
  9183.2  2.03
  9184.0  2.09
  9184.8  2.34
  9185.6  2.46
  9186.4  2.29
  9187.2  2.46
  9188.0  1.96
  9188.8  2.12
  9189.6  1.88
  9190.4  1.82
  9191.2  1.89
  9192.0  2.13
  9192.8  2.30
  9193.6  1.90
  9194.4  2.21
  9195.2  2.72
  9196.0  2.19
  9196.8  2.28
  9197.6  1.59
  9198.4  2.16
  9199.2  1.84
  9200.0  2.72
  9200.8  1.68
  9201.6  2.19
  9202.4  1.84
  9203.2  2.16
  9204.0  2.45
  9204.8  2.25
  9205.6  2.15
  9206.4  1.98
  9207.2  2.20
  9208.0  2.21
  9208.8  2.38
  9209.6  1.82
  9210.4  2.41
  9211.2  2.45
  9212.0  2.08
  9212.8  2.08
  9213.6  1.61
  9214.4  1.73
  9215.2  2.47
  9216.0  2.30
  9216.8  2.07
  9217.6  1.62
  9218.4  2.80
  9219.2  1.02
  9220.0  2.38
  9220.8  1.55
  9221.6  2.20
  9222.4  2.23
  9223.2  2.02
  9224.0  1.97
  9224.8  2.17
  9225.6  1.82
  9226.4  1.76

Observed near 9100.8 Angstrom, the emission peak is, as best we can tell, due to H-alpha 6563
